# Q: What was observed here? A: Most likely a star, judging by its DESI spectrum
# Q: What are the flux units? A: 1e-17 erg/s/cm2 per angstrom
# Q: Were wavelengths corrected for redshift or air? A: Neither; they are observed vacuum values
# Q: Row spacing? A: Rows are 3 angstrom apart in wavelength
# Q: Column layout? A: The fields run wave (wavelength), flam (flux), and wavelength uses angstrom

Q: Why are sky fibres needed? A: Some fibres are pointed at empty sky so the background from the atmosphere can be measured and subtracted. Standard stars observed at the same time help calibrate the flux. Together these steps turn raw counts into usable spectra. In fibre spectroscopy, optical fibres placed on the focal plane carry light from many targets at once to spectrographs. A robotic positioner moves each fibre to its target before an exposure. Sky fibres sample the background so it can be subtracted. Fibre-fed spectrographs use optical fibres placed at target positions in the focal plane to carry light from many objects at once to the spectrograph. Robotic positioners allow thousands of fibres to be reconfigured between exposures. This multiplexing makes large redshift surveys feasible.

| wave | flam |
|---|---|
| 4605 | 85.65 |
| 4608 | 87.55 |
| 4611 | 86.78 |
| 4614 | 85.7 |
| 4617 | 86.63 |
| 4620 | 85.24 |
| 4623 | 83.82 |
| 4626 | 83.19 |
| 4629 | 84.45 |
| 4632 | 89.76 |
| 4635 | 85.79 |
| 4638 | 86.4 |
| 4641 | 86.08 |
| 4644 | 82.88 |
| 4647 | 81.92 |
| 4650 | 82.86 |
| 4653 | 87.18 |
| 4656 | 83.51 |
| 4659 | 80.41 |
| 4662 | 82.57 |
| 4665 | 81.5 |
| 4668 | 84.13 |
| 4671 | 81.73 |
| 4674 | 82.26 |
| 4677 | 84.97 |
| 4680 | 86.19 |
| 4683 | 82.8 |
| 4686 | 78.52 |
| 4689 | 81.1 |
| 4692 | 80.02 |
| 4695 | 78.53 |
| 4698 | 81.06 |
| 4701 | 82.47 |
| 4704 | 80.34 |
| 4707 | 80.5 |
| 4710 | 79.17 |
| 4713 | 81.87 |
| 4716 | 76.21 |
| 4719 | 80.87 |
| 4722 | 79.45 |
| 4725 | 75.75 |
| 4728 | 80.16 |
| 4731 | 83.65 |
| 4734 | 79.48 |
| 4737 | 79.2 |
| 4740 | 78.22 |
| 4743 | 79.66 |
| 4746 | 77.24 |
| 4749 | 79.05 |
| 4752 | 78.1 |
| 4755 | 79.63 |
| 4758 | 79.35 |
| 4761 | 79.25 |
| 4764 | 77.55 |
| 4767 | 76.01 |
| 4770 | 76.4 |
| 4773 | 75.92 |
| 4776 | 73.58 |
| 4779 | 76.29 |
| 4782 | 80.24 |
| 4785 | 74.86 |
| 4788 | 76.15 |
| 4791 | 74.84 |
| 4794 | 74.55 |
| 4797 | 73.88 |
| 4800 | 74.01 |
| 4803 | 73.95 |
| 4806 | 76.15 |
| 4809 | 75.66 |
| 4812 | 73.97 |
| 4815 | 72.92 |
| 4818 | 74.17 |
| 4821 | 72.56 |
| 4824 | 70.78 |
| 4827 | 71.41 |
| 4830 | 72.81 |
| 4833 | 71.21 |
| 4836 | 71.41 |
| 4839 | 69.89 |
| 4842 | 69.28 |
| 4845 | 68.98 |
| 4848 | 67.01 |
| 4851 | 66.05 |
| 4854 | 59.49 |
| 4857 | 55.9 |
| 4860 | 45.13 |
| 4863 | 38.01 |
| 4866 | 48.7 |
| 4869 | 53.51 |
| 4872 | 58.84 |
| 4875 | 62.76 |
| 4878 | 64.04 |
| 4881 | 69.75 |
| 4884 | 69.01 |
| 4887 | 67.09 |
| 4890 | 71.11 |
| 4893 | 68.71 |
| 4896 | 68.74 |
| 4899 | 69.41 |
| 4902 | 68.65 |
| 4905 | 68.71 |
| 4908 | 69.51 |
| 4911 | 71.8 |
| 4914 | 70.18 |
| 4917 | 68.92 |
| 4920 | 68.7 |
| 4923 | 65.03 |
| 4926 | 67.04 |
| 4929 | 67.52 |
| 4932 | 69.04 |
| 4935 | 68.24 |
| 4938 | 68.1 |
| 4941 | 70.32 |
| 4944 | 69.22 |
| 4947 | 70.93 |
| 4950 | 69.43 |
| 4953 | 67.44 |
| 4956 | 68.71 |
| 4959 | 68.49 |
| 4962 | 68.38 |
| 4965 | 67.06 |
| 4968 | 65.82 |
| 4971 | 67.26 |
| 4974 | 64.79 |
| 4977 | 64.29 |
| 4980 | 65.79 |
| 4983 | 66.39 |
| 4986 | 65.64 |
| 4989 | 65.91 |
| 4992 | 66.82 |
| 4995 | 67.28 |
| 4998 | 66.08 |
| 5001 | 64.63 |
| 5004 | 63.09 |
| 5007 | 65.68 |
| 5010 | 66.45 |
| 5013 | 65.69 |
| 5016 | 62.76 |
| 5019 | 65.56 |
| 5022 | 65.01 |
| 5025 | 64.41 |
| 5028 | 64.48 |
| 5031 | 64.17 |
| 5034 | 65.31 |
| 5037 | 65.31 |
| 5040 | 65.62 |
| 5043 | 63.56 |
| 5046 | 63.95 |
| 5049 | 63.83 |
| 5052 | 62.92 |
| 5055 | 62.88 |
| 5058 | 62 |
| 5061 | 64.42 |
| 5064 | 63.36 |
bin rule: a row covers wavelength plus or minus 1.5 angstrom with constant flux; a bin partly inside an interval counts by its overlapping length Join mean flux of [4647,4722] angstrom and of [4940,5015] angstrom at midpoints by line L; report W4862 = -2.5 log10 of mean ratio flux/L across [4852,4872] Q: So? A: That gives 0.381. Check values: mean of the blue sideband 81.7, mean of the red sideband 66.8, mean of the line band 51.2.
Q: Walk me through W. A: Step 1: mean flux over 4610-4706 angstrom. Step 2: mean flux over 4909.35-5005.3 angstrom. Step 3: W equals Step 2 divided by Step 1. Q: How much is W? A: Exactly 0.81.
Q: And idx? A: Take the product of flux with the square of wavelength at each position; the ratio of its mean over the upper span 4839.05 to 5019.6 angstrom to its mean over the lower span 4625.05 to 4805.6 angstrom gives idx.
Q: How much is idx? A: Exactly 0.90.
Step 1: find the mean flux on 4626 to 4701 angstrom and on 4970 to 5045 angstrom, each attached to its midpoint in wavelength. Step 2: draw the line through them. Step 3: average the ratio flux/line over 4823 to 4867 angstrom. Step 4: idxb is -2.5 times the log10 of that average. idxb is 0.17 mag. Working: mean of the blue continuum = 83.2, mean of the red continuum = 65.3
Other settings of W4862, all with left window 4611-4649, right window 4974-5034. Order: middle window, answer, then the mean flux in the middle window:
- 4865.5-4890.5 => 0.14 mag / 63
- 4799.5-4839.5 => 0.03 mag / 73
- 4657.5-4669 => 0.02 mag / 82.1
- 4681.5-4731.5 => 0.01 mag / 80.1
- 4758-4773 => 0.01 mag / 77.4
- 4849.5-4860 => 0.25 mag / 58.3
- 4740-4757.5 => 0.00 mag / 78.7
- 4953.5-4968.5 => 0.00 mag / 67.8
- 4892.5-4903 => 0.03 mag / 68.9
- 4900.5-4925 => 0.02 mag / 68.9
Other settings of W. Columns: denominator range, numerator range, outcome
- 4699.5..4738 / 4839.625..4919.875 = 0.80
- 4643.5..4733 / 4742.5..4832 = 0.93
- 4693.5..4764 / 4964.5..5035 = 0.82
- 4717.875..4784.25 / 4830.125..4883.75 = 0.79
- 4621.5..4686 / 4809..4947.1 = 0.79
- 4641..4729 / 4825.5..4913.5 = 0.79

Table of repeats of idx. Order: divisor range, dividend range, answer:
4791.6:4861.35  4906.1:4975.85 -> 1.03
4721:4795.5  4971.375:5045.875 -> 0.93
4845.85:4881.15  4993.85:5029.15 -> 1.21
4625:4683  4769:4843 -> 0.94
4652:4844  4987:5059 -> 0.93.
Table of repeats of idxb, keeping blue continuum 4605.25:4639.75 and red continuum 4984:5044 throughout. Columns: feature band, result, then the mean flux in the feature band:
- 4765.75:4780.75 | 0.032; 75.7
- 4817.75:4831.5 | 0.045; 72.2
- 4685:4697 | 0.036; 79.6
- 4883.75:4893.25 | 0.044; 69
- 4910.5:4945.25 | 0.018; 68.6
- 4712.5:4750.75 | 0.013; 79.2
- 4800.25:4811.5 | 0.017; 75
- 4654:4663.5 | 0.021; 82.4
